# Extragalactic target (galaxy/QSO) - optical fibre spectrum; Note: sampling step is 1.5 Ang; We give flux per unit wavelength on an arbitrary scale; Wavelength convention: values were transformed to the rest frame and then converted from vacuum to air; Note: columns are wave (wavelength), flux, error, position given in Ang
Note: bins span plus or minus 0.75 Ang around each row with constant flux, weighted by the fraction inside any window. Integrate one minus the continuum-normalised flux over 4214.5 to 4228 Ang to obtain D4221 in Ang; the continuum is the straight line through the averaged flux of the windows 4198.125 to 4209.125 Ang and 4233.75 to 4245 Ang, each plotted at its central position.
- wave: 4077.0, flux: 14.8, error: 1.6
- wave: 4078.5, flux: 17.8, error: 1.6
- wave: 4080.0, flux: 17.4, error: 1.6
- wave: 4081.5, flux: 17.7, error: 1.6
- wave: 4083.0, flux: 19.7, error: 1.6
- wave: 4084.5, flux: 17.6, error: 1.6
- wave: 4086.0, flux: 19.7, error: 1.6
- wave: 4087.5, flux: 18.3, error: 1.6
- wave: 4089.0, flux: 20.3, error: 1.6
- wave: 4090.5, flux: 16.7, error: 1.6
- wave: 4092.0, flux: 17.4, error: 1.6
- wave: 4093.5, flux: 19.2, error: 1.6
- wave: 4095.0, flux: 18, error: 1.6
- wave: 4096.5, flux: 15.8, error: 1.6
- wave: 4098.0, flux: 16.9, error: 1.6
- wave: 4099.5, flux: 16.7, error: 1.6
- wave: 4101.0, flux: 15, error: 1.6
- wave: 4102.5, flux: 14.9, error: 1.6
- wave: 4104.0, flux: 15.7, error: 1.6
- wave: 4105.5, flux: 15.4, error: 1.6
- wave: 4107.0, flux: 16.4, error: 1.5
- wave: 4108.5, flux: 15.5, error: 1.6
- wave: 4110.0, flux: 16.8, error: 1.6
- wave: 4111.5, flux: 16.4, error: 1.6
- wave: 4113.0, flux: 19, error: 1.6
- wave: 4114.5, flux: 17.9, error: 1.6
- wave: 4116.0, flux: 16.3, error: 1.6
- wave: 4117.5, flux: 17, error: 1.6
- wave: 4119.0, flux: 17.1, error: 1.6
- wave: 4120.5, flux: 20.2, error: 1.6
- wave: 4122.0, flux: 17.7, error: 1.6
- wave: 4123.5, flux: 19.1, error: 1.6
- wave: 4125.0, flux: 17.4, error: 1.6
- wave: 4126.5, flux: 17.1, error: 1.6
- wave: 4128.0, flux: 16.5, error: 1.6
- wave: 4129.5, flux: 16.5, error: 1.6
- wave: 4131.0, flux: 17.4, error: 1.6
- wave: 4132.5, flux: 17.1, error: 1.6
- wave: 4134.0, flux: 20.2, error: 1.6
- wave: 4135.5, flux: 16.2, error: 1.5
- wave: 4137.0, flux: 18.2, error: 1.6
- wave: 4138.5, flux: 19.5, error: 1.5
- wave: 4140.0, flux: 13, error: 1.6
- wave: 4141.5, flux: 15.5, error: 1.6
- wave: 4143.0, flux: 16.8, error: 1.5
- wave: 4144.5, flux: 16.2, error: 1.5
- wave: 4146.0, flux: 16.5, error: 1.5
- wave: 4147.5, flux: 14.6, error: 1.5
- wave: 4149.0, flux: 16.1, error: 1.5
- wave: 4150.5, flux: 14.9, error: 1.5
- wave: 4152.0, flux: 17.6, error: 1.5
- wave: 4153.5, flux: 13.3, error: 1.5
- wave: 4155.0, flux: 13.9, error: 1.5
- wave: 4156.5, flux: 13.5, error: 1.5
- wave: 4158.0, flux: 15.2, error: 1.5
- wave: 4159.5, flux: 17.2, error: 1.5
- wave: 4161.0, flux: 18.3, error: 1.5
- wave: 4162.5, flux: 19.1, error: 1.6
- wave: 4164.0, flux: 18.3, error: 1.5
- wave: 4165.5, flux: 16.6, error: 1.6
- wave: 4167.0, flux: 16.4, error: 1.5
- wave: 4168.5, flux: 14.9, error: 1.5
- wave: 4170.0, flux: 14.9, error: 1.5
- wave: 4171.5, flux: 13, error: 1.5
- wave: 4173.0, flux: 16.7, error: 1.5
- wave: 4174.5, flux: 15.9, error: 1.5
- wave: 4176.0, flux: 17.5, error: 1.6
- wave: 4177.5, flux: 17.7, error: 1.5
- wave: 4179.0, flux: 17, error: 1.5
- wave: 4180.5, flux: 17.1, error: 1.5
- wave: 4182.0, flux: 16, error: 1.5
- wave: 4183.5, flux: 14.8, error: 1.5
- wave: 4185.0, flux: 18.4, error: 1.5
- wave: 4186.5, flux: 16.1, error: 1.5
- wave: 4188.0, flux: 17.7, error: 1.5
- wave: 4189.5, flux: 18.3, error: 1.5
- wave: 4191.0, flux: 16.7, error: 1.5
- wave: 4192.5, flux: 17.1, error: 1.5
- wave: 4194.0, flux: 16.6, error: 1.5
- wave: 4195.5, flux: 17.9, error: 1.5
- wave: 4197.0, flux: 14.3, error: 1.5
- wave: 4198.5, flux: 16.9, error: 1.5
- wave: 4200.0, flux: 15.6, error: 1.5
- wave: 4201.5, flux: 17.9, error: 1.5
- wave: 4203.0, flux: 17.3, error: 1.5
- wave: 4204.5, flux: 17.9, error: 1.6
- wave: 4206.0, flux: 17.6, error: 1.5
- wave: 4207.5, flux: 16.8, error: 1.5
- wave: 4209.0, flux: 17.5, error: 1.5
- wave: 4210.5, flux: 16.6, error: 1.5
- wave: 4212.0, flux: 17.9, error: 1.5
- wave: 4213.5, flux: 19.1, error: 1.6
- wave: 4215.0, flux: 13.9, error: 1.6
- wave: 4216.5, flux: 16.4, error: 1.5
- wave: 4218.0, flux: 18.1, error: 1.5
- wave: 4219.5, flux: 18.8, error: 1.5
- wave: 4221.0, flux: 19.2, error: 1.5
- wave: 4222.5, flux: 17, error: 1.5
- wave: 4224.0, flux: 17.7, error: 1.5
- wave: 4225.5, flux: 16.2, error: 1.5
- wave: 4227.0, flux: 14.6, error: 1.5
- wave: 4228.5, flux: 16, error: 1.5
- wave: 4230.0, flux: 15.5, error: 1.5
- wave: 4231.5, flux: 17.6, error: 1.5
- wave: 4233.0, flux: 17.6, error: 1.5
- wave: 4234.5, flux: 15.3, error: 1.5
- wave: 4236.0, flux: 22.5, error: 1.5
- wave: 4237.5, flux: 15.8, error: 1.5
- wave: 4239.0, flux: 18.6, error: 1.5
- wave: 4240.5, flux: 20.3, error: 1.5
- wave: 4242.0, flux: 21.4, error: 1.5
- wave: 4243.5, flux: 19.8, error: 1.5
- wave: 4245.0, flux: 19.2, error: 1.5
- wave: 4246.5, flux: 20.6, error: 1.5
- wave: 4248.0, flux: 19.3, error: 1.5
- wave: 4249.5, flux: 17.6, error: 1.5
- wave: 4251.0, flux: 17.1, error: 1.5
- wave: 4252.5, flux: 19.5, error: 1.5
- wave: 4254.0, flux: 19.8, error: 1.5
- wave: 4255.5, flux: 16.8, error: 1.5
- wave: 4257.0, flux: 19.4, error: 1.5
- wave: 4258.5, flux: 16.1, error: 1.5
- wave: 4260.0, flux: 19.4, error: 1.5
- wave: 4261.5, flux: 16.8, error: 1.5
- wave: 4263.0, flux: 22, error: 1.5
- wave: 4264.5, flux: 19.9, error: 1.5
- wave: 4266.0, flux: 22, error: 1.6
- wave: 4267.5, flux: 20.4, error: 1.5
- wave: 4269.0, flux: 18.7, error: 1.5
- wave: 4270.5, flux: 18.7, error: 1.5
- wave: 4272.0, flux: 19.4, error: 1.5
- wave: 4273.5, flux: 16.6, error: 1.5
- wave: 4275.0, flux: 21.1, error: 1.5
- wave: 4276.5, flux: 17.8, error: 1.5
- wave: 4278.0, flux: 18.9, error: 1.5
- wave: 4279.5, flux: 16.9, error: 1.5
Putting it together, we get 0.90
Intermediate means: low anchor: 17.2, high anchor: 19.1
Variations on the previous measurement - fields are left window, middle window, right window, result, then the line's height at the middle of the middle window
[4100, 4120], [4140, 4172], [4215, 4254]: 2.3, 17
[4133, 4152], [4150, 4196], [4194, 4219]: 0.9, 16.7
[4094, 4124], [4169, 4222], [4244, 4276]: 3.7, 18.1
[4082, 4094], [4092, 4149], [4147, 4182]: 2.0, 17.5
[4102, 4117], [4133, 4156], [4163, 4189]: 0.4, 16.5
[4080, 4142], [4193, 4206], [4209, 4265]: 0.7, 17.8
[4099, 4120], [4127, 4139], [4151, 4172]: -1.1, 16.2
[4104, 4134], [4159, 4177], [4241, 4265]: 1.3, 17.9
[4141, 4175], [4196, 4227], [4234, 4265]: 1.0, 17.7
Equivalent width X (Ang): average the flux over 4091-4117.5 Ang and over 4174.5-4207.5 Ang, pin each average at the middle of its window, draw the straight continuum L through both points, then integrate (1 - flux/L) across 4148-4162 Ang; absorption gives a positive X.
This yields 1.0 Ang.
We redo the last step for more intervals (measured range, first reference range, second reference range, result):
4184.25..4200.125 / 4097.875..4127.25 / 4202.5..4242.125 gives 0.4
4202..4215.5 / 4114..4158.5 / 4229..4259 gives 0.5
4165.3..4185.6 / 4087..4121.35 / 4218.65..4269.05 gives 1.8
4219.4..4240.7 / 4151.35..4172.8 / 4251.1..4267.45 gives 0.9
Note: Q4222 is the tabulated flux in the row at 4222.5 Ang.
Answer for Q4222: 17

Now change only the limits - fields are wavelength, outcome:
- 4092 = 17.4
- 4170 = 14.9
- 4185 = 18.4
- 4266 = 22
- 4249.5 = 17.6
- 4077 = 14.8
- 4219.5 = 18.8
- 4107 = 16.4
